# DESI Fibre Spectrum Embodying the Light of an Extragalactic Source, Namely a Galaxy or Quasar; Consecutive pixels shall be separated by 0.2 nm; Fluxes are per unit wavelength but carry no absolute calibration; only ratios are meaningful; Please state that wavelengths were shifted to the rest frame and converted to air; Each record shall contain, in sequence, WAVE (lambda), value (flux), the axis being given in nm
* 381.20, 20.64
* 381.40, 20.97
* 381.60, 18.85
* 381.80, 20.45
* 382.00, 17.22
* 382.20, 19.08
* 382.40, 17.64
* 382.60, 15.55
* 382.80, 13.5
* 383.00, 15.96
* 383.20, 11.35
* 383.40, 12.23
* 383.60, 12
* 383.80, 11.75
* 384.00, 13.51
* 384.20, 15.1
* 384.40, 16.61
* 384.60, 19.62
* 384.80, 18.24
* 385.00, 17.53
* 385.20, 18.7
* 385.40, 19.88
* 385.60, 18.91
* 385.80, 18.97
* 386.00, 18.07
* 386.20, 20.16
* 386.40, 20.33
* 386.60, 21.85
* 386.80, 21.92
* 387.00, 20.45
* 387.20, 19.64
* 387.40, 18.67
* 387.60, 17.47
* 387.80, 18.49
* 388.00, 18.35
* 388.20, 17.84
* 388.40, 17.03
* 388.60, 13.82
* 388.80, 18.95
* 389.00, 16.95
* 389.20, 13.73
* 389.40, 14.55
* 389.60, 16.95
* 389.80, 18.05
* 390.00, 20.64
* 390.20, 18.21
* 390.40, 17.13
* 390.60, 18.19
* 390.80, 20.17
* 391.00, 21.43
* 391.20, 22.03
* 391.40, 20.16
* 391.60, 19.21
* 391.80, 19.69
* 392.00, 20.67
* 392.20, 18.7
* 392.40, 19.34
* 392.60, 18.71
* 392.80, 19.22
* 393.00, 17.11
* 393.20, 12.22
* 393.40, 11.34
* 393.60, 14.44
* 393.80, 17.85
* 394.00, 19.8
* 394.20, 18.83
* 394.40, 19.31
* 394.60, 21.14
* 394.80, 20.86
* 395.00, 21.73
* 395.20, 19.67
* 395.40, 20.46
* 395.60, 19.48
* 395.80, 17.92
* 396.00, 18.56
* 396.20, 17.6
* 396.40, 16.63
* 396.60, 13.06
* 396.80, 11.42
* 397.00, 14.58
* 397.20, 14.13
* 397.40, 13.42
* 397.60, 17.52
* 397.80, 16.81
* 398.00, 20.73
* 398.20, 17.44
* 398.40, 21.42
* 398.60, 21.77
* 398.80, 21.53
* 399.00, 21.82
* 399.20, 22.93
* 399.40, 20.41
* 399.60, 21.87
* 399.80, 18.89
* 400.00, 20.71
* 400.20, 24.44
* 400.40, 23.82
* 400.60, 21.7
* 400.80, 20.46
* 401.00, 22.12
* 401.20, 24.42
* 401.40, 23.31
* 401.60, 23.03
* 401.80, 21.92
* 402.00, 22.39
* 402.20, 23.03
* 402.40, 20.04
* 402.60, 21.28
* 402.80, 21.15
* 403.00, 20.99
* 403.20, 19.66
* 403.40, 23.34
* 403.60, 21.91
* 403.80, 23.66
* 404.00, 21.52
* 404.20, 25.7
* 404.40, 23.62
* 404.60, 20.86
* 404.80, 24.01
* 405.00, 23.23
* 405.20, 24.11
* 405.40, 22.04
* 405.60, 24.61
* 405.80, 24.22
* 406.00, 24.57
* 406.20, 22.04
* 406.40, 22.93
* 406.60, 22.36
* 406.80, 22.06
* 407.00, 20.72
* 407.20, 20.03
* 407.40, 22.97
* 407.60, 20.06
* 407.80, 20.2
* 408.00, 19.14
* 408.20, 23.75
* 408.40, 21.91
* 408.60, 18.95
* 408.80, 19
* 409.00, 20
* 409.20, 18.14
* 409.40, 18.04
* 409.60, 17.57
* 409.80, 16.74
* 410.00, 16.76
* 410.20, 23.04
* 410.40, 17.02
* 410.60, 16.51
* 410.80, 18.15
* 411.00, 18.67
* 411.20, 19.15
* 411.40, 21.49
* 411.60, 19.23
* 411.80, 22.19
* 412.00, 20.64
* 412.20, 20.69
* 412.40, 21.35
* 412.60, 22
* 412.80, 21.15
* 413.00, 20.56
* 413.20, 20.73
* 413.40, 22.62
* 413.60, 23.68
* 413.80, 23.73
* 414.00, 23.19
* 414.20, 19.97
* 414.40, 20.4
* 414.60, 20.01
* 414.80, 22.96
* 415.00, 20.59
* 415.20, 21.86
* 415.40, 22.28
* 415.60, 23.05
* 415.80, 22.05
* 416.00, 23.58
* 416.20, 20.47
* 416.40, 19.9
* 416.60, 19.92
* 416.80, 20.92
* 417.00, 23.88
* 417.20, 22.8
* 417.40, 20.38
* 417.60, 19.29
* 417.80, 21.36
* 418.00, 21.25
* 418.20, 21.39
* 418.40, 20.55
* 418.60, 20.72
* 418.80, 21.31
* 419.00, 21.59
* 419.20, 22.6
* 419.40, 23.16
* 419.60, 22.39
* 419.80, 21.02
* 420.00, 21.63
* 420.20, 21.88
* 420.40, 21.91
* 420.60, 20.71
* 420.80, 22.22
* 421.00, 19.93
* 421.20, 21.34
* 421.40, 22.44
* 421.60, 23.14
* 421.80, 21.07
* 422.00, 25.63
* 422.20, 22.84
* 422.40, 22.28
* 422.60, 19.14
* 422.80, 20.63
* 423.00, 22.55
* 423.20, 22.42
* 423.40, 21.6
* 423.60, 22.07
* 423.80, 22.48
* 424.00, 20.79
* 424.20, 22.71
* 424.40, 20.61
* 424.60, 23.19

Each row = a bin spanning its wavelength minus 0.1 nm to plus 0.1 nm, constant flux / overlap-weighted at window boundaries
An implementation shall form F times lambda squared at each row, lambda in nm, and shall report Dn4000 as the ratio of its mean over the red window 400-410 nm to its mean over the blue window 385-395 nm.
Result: 1.3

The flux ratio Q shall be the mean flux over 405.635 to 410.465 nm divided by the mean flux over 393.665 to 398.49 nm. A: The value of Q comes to 1.15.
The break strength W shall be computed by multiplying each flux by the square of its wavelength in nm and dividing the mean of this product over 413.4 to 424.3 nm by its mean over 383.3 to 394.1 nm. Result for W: 1.42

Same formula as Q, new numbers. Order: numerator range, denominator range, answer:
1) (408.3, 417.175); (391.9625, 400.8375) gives 1.10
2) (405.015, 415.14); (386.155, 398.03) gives 1.16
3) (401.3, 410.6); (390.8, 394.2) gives 1.17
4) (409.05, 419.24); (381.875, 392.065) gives 1.17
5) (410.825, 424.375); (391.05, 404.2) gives 1.09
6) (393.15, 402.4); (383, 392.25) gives 1.08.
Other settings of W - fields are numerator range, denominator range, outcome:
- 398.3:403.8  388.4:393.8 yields 1.30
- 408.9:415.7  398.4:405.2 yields 0.97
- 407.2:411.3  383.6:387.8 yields 1.19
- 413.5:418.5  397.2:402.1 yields 1.12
